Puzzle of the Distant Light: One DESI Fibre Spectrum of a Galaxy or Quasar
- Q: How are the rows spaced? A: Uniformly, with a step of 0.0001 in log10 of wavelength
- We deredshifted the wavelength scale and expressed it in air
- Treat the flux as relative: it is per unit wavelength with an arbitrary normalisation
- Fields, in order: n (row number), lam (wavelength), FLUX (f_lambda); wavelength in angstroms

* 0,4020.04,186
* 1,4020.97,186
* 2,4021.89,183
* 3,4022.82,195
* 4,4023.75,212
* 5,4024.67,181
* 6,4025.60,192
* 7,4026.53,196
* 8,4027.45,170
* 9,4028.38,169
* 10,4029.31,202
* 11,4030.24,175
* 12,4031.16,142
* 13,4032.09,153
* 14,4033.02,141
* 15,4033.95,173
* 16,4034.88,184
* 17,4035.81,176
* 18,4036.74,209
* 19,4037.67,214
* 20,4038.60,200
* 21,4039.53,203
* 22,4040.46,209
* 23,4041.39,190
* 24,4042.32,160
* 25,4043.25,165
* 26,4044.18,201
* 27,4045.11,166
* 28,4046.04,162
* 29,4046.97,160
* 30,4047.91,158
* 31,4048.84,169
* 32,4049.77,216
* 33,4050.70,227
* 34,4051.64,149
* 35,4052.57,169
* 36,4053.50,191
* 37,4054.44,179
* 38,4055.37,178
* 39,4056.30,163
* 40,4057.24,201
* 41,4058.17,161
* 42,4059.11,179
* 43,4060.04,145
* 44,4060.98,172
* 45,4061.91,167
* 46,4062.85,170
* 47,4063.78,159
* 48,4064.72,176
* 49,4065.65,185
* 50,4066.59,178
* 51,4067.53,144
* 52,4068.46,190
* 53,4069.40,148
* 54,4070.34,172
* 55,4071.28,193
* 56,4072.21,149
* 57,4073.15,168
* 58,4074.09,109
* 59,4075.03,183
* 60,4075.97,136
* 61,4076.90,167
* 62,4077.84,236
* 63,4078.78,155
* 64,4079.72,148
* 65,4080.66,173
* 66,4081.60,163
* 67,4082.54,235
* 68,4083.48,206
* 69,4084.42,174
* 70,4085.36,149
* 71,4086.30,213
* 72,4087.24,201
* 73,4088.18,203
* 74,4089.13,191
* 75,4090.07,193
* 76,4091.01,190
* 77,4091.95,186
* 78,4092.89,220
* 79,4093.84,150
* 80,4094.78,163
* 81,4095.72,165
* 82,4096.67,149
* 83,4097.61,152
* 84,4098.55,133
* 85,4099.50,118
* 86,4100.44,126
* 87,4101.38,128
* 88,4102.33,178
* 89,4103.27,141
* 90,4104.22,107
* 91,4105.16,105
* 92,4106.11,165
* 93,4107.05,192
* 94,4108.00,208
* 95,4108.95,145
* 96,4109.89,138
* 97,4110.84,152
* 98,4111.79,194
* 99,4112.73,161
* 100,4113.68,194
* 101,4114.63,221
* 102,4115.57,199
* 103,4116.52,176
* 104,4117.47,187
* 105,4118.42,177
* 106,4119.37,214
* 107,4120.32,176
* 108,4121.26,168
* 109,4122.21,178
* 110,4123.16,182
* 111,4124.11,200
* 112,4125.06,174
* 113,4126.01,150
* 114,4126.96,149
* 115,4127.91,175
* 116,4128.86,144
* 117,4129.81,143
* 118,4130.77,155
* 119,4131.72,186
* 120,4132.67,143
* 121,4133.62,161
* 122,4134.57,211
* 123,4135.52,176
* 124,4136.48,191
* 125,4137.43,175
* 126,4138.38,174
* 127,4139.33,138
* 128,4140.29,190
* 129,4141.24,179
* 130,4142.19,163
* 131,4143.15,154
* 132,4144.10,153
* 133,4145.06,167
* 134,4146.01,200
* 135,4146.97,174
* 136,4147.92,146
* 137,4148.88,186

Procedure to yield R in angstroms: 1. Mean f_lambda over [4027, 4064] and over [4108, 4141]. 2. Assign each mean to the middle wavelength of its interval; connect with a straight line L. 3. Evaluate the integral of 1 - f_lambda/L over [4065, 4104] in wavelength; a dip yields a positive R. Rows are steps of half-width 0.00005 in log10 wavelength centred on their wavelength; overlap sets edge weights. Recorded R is 1.4 angstroms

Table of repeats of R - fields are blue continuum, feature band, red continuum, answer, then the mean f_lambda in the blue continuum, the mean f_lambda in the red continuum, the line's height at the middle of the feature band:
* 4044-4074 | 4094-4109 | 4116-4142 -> 2.1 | 172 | 173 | 173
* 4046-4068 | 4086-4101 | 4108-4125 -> 0.6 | 173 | 181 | 178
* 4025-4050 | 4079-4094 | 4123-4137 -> -1.2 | 179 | 169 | 174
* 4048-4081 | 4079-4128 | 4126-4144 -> -0.9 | 171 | 166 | 169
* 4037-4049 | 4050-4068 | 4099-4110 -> -0.1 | 182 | 146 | 173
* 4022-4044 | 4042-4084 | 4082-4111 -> 0.6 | 183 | 167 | 176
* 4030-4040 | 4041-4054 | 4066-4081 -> -0.2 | 179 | 166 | 175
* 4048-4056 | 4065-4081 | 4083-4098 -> 1.4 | 183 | 182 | 182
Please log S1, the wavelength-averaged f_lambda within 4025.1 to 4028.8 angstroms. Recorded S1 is 182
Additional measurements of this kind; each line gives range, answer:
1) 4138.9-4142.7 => 168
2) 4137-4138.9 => 174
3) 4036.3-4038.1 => 211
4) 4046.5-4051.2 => 186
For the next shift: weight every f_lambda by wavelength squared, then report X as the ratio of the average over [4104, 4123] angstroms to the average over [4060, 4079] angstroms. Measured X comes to 1.06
